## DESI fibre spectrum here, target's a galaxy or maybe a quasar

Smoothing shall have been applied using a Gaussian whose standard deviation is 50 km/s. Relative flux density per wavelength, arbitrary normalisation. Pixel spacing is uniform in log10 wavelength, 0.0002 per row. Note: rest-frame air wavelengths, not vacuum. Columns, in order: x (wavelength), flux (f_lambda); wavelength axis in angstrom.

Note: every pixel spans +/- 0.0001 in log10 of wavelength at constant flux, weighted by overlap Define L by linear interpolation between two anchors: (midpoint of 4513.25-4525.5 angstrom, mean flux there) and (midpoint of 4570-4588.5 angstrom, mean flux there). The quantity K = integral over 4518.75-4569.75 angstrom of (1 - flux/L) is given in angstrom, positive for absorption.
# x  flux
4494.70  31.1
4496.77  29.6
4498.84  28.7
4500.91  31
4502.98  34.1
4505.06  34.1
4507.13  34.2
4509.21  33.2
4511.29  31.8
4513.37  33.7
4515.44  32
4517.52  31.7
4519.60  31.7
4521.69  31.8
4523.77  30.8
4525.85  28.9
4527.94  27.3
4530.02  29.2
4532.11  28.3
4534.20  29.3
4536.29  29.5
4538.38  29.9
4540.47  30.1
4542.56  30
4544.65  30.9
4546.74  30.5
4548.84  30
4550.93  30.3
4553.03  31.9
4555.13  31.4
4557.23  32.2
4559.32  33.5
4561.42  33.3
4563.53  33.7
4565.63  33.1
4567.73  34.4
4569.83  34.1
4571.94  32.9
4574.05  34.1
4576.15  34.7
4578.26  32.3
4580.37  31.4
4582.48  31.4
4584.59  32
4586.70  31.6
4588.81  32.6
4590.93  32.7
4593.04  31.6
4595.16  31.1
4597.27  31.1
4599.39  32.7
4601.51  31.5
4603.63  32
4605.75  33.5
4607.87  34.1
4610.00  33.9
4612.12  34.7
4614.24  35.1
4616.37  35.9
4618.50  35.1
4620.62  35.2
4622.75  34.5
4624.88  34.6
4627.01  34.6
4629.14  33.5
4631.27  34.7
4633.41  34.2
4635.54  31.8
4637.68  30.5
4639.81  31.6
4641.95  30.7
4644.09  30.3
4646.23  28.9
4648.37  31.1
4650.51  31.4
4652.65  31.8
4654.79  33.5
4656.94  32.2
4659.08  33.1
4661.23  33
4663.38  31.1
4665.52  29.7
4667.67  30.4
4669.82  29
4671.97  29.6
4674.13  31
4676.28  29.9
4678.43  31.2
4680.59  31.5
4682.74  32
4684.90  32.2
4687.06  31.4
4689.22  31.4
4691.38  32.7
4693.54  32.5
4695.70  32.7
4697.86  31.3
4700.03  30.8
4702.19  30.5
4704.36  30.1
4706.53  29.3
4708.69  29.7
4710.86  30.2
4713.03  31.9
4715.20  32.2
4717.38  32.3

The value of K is 1.74 angstrom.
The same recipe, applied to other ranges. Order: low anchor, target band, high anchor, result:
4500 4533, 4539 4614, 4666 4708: -2.45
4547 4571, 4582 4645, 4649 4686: -2.15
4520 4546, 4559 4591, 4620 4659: -2.26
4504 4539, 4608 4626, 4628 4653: -1.86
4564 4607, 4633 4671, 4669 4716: 0.40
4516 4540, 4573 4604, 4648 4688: -1.71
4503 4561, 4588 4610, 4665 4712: -0.95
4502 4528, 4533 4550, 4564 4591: 1.27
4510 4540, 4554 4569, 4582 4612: -0.80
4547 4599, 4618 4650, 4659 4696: -0.96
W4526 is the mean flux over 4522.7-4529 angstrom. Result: 29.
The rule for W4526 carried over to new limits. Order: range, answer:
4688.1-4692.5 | 32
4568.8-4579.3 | 33.6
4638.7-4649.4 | 30.5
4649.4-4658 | 32.2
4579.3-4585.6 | 31.6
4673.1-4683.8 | 31.1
